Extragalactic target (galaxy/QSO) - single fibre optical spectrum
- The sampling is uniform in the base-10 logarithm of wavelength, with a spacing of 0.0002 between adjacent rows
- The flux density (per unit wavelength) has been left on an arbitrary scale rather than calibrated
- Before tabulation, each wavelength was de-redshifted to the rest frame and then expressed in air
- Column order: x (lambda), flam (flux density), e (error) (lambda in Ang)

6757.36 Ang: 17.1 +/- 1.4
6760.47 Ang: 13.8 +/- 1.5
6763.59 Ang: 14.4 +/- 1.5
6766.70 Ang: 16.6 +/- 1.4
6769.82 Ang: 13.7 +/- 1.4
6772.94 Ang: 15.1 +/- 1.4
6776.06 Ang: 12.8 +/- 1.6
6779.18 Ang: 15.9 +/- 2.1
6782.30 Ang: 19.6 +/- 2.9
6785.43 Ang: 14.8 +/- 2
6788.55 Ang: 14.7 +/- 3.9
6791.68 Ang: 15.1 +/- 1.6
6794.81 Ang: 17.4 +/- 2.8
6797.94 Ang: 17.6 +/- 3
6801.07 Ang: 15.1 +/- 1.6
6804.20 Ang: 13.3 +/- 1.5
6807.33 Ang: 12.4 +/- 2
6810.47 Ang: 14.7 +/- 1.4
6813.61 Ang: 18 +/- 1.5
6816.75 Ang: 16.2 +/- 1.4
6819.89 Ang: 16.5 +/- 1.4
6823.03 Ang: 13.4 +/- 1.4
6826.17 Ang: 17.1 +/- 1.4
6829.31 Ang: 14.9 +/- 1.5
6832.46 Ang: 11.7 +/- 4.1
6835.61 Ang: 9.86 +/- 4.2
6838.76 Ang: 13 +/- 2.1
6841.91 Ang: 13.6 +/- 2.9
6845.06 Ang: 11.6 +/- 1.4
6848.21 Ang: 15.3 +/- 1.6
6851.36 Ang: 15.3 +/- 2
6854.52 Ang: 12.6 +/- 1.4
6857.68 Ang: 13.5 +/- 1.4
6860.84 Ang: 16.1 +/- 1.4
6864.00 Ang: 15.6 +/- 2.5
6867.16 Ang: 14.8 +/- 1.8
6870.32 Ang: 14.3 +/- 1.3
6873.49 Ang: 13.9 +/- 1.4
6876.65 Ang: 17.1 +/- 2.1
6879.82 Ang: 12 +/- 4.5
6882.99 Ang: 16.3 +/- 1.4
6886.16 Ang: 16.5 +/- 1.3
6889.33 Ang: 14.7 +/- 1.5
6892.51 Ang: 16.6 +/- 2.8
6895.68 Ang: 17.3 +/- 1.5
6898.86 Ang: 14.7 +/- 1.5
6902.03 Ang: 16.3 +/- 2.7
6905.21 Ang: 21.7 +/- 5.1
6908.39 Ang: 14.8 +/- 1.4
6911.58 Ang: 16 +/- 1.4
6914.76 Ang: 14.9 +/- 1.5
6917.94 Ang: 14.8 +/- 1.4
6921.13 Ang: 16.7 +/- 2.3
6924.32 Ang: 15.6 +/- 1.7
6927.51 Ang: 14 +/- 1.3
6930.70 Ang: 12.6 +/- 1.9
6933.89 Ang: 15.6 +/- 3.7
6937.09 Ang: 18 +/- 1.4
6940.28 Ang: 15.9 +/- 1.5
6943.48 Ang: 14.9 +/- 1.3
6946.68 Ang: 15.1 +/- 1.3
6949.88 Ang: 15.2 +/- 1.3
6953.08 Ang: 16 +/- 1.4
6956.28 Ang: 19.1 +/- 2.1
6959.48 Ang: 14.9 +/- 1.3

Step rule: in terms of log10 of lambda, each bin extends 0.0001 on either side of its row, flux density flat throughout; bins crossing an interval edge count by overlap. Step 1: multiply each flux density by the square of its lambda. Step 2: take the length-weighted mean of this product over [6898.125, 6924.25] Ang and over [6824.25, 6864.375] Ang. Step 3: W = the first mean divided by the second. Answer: 1.20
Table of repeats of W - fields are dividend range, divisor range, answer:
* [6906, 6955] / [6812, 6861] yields 1.12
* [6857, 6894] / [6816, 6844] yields 1.10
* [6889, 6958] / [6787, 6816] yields 1.07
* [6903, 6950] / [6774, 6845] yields 1.10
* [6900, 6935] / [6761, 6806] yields 1.06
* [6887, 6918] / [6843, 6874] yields 1.15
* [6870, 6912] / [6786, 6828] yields 1.05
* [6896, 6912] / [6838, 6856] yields 1.26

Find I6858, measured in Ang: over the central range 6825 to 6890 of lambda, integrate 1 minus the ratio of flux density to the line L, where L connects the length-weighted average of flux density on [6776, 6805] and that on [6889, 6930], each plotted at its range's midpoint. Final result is 6.8 Ang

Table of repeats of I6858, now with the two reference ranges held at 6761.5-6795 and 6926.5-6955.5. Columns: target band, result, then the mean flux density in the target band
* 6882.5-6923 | -2.3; 16.2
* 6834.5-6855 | 3.0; 13.1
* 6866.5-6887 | 0.6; 14.9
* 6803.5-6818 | 0.4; 15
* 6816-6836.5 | 1.4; 14.3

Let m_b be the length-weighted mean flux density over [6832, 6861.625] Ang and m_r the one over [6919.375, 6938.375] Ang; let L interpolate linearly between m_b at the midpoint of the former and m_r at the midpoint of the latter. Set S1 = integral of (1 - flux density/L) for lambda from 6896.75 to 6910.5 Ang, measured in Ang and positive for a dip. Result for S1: -2.01 Ang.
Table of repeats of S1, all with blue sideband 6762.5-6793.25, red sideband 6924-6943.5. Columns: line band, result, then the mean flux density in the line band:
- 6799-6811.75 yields 1.1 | 14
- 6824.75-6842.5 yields 2.3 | 13.3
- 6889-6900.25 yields -0.5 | 16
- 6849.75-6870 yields 0.8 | 14.6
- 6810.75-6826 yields -0.7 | 16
